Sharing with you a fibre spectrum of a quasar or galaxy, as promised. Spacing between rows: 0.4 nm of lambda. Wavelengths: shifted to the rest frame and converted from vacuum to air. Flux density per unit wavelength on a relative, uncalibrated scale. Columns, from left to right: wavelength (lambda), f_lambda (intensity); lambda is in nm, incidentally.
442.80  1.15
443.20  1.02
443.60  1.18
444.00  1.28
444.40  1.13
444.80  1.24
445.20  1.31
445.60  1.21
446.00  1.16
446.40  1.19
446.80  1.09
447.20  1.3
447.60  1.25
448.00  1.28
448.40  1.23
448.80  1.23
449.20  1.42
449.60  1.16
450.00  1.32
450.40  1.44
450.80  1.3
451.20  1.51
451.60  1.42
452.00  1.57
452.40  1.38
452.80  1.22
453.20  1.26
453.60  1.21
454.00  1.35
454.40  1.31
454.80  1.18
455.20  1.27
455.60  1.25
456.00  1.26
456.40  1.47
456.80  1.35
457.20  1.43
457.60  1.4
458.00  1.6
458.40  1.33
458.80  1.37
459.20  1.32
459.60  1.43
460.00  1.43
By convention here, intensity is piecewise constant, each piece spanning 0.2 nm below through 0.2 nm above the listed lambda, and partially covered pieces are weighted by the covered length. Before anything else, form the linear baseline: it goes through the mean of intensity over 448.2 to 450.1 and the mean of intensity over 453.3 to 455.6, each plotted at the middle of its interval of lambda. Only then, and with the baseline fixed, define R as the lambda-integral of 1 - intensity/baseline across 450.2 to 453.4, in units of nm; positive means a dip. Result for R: -0.31 nm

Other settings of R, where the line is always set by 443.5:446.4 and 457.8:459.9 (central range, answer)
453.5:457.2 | 0.16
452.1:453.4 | 0.02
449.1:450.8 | -0.05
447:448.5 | -0.02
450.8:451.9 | -0.12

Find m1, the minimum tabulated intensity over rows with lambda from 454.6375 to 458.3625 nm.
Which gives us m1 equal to 1.18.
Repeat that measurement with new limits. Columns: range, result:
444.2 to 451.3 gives 1.09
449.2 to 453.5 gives 1.16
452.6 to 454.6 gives 1.21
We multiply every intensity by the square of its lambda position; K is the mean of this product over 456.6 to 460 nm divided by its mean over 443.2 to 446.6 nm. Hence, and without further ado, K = 1.2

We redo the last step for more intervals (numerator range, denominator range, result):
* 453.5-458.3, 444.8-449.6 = 1.13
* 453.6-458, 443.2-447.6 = 1.16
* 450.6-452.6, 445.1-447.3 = 1.22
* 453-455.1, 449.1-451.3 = 0.95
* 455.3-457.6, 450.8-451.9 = 0.96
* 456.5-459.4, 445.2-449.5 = 1.19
